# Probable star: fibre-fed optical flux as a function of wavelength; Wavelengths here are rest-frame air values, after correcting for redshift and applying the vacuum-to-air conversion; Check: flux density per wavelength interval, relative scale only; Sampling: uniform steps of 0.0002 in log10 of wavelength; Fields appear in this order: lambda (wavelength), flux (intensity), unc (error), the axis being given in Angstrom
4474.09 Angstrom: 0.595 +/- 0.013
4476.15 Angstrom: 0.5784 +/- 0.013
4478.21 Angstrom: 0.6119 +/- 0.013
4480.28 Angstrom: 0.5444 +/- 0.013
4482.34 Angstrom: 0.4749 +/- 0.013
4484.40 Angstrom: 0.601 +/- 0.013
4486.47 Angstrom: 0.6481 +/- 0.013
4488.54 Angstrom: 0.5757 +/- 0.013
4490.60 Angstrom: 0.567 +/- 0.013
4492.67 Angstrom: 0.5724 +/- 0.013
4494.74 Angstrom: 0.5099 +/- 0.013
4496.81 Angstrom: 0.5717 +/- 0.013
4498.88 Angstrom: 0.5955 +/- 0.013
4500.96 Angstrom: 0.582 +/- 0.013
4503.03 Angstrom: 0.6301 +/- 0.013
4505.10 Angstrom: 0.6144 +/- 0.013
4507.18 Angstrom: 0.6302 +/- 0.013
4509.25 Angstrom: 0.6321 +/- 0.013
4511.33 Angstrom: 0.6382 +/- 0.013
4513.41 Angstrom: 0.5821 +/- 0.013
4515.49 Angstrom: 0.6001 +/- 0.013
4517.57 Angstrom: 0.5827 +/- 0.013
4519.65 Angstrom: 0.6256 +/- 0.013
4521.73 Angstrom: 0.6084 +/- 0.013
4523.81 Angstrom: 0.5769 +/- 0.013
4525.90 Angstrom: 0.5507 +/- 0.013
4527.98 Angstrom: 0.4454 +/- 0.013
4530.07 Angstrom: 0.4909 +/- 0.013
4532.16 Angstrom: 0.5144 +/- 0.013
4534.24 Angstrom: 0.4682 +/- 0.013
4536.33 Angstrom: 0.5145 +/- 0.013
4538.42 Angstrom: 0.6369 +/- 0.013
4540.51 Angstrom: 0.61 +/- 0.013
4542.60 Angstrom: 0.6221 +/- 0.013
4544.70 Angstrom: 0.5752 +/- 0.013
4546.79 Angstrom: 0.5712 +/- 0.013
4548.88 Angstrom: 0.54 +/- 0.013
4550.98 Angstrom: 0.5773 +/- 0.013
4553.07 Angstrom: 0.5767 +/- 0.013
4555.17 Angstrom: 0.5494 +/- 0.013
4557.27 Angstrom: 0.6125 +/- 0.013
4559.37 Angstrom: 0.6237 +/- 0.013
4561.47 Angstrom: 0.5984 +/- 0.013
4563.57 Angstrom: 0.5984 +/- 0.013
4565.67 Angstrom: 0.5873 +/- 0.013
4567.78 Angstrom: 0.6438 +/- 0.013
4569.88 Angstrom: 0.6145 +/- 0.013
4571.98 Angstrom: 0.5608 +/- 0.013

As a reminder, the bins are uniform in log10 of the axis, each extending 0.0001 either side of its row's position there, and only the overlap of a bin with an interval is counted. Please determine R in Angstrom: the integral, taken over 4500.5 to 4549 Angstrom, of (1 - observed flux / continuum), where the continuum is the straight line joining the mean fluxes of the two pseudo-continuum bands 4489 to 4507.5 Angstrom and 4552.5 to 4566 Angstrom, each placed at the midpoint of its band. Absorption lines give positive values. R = 0.87 Angstrom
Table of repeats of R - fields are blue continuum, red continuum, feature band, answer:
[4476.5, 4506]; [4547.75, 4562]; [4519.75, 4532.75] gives 0.9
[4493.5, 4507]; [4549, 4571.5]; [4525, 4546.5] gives 1.7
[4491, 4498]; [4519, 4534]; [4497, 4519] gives -2.4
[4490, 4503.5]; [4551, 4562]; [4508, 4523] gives -0.8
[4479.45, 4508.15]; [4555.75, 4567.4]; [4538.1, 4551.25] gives 0.2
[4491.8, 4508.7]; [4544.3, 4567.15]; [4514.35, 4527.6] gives 0.1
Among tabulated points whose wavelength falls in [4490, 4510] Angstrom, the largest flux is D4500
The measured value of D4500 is 0.6321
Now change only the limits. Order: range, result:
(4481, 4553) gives 0.6481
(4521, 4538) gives 0.6084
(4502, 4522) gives 0.6382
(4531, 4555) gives 0.6369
